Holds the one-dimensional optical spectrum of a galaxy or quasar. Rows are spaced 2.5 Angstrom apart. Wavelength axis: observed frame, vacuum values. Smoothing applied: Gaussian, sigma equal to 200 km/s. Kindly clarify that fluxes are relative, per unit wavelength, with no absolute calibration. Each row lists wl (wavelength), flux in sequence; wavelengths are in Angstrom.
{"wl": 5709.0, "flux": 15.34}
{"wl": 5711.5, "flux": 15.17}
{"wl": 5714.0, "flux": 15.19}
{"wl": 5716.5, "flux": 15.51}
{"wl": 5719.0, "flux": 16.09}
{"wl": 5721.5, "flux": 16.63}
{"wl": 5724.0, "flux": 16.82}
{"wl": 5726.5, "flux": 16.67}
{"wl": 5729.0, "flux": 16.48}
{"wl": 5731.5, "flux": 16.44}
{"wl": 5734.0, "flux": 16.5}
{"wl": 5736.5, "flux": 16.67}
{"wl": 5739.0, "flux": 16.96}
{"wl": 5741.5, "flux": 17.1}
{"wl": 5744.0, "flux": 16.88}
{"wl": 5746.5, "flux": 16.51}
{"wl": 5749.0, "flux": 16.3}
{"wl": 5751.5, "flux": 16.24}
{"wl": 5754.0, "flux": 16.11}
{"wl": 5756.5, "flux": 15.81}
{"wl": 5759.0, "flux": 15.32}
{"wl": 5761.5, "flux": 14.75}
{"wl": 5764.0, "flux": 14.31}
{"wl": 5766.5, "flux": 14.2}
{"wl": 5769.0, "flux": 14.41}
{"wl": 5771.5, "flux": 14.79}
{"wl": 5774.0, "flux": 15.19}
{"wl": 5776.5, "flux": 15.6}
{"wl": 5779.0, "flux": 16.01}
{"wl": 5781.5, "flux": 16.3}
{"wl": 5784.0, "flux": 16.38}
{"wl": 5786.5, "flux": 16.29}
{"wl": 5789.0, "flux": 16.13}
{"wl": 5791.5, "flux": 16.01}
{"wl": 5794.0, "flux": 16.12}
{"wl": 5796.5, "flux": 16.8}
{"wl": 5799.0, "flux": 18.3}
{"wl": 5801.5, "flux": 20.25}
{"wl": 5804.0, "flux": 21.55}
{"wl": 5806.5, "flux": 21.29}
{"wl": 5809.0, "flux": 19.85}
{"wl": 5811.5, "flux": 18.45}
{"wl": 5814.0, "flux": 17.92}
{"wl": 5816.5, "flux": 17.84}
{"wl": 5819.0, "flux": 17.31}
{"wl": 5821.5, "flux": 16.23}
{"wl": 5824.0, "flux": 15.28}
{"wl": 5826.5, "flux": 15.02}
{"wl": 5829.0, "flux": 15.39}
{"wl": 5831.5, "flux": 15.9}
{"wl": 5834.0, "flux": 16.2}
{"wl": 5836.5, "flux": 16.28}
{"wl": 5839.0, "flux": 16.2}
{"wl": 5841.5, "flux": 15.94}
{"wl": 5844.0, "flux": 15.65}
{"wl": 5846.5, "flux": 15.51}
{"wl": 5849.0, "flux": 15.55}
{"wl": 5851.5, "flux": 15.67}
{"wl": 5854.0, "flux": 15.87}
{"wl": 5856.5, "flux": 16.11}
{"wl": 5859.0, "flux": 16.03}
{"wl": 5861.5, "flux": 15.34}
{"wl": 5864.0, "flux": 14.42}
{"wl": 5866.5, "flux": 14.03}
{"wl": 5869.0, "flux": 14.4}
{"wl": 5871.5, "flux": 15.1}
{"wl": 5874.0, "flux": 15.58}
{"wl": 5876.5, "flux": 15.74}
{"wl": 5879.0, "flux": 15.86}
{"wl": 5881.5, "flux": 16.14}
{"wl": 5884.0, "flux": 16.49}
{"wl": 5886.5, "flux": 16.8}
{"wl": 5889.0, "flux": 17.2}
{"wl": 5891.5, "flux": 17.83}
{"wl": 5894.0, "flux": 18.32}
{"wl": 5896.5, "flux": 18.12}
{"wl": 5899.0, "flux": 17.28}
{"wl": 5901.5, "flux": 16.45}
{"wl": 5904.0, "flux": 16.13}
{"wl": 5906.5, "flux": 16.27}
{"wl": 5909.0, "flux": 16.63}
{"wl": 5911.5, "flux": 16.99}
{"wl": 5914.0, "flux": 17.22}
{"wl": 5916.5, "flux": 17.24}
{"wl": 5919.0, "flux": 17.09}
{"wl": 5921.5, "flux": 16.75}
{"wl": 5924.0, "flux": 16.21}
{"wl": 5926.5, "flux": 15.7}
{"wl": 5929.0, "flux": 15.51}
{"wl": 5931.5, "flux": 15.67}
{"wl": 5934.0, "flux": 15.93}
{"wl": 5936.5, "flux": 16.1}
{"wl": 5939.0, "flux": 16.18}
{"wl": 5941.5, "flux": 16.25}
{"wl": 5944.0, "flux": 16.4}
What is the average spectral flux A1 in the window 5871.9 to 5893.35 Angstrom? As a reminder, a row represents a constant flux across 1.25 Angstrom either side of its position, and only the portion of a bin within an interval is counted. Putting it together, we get 16.5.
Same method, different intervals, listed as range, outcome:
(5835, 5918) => 16.2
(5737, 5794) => 15.8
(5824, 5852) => 15.7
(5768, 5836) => 16.9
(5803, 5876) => 16.4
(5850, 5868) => 15.3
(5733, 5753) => 16.6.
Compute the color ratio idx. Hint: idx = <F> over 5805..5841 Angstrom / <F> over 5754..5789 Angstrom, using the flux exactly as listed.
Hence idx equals 1.11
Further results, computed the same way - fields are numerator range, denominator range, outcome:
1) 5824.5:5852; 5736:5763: 0.97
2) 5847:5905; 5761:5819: 0.95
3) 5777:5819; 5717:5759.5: 1.08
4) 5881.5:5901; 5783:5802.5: 1.02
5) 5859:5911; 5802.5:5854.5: 0.96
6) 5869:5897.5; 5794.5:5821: 0.88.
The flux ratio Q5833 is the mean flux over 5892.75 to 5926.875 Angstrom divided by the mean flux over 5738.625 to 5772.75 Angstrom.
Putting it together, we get 1.08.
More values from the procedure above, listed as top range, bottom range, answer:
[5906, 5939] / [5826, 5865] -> 1.04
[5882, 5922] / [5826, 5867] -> 1.09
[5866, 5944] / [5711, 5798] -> 1.03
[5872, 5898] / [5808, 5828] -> 0.98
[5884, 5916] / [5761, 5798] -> 1.10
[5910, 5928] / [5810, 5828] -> 0.99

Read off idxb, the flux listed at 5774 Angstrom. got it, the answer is 15.19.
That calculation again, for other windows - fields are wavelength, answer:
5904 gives 16.13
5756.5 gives 15.81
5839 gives 16.2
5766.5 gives 14.2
